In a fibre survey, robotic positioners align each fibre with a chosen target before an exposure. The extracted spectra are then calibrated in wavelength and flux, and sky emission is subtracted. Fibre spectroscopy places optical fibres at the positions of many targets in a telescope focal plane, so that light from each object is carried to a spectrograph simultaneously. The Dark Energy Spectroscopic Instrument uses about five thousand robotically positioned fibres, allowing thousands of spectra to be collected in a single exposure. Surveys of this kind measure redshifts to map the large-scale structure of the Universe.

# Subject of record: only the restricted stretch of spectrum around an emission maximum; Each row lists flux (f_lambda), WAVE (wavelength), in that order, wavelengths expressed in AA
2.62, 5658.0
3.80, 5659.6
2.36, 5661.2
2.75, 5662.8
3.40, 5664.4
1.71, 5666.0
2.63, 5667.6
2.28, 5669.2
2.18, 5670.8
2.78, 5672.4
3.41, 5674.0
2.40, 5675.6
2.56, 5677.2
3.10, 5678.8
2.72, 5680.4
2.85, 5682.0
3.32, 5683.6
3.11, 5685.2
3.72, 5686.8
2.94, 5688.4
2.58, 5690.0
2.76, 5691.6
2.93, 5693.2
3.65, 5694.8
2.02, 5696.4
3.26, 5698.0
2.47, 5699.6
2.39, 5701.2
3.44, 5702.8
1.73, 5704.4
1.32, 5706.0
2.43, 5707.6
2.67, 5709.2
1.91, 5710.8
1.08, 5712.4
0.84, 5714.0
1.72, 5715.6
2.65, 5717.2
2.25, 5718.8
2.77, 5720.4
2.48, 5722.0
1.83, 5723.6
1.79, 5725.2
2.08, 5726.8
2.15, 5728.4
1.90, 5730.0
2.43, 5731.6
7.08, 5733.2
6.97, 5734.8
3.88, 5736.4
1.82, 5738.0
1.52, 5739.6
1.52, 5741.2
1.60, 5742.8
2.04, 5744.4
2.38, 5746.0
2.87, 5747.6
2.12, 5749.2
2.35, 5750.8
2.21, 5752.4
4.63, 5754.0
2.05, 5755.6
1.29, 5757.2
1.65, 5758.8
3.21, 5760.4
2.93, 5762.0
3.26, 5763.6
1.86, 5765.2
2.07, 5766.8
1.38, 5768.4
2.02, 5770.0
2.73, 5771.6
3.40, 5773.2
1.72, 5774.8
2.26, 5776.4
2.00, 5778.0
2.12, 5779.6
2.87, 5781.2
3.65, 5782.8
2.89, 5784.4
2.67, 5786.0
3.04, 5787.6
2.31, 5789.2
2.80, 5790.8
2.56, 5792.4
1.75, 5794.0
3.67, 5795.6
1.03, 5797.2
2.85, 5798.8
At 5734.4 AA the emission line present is H-beta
